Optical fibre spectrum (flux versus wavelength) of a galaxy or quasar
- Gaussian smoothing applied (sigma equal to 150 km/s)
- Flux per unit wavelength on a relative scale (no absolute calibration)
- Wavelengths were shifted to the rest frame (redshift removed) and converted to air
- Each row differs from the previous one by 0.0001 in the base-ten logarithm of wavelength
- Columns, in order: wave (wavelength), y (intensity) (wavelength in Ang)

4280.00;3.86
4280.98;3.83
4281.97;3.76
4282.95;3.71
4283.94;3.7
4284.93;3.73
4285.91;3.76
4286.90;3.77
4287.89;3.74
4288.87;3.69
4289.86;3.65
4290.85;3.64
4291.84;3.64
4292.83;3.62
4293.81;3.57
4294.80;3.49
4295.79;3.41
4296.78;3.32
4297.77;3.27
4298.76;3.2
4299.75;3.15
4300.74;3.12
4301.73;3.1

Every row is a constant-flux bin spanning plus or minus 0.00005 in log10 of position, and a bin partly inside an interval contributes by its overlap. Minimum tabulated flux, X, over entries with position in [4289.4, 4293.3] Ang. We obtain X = 3.62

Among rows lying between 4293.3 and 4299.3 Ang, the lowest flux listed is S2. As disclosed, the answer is 3.2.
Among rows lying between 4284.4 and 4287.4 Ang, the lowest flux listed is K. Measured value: 3.73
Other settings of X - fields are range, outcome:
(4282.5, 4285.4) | 3.7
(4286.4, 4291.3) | 3.64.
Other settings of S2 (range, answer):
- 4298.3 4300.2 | 3.15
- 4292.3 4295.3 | 3.49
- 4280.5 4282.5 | 3.76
